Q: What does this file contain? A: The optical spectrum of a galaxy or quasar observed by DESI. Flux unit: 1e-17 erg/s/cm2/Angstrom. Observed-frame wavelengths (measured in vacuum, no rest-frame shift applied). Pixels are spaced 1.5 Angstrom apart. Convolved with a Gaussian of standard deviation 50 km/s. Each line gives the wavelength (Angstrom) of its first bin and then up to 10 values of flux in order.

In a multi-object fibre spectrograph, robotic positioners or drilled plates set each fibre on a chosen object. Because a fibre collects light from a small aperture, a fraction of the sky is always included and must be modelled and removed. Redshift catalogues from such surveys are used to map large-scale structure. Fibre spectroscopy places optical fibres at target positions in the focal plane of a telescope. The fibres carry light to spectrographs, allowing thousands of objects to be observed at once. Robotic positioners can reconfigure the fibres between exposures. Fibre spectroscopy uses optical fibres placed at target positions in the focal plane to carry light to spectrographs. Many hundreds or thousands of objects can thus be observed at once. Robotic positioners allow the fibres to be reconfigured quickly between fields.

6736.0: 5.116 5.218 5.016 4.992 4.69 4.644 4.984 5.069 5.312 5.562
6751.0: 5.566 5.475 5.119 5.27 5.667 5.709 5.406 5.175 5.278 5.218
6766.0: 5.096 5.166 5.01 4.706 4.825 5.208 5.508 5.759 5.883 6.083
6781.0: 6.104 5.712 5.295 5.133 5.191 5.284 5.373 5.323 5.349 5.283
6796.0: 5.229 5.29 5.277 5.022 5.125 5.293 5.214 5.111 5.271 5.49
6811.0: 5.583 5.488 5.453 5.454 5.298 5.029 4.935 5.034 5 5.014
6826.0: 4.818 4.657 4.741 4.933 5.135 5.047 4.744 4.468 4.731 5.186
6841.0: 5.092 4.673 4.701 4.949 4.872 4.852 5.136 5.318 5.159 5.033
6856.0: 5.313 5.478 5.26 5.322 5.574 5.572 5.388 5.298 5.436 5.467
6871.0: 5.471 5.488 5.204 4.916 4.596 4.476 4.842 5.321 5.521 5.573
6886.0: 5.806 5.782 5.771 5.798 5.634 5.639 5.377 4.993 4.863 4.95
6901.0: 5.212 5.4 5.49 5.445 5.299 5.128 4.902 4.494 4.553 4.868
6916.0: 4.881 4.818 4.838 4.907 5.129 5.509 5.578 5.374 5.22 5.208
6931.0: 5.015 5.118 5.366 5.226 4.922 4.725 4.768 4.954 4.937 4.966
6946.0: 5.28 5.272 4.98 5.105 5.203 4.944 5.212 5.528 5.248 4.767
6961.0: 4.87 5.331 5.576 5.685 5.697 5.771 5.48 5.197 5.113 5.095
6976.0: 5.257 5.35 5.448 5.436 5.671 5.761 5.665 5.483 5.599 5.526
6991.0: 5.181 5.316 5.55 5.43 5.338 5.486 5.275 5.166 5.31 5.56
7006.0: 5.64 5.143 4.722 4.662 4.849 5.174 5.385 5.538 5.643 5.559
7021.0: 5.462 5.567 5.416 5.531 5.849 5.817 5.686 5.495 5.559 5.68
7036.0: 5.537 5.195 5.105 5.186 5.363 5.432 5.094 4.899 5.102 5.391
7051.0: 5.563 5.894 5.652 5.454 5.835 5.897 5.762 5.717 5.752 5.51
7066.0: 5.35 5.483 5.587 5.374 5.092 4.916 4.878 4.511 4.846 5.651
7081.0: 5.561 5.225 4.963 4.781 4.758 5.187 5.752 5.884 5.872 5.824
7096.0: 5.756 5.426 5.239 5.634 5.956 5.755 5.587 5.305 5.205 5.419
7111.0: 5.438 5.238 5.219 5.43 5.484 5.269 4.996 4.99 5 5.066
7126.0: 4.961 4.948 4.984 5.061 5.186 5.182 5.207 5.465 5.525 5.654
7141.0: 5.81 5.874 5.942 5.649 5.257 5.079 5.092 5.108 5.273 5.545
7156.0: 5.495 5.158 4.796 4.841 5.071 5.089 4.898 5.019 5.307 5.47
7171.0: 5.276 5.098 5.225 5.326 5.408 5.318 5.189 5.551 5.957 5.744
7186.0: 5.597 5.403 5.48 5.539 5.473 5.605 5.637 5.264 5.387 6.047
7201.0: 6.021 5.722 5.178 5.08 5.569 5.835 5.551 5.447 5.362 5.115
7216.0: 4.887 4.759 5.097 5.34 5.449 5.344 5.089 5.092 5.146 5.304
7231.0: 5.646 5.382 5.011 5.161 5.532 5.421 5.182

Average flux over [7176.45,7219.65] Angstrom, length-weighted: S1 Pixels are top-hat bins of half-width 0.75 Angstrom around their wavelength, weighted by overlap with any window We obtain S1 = 5.46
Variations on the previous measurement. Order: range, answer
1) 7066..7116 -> 5.36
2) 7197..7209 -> 5.59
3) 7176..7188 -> 5.52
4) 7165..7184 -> 5.33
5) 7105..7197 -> 5.32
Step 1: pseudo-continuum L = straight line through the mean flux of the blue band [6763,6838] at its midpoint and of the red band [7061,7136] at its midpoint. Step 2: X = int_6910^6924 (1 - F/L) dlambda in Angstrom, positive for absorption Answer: 1.0 Angstrom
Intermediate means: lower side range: 5.21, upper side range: 5.31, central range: 4.88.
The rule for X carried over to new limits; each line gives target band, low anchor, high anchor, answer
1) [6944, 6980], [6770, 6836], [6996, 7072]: 0.7 Angstrom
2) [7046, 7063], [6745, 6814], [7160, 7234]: -0.7 Angstrom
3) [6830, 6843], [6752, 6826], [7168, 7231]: 1.0 Angstrom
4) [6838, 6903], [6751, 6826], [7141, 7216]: 1.0 Angstrom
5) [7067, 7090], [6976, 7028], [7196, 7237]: 1.0 Angstrom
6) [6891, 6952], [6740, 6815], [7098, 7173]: 2.2 Angstrom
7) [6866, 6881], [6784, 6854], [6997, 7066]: 0.2 Angstrom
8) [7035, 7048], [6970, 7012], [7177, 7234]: 0.3 Angstrom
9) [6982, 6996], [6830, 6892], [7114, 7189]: -0.7 Angstrom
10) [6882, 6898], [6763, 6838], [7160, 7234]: -0.9 Angstrom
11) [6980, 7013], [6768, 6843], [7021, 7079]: 0.1 Angstrom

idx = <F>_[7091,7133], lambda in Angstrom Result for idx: 5.36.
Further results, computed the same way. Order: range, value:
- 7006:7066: 5.44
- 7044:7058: 5.44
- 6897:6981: 5.16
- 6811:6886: 5.12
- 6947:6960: 5.14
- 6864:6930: 5.23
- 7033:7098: 5.39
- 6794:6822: 5.26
